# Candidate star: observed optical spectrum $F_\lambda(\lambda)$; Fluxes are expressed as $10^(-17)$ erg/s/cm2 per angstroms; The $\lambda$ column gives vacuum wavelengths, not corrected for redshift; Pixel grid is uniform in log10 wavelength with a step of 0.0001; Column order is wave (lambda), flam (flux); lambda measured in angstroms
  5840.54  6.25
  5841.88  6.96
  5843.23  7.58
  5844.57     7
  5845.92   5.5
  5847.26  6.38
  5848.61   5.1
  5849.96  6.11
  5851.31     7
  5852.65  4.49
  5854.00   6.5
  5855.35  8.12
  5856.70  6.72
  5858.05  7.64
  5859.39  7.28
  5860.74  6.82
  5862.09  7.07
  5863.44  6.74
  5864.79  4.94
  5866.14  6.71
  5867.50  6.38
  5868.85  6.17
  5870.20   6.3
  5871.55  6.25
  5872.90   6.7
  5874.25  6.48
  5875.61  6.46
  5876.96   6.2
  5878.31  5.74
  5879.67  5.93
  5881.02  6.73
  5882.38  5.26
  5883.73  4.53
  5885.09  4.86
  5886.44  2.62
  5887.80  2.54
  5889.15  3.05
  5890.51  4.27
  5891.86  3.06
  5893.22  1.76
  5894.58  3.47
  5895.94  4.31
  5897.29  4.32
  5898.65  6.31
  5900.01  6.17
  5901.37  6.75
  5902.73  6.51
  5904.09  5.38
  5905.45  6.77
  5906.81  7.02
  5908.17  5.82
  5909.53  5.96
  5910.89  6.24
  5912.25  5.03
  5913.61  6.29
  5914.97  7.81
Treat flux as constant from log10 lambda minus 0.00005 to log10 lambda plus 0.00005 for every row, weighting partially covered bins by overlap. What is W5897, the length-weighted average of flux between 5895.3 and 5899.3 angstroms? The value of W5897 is 4.98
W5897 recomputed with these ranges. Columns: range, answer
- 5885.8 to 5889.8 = 2.74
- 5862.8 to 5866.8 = 6.12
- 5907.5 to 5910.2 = 5.89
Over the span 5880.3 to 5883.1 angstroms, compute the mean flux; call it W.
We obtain 5.98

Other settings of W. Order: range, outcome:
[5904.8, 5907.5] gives 6.89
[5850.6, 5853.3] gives 5.77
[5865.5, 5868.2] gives 6.52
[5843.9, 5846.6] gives 6.26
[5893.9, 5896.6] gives 3.88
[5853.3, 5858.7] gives 7.22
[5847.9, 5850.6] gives 5.59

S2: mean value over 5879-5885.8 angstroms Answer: 5.45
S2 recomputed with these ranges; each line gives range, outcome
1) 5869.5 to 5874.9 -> 6.44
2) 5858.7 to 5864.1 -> 6.99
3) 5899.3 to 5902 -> 6.45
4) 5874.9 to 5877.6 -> 6.32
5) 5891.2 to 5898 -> 3.4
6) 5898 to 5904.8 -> 6.22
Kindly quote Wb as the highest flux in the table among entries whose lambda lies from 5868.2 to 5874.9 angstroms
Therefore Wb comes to 6.7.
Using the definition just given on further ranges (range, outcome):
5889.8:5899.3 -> 6.31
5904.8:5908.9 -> 7.02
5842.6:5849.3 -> 7.58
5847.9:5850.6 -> 6.11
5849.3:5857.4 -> 8.12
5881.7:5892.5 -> 5.26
